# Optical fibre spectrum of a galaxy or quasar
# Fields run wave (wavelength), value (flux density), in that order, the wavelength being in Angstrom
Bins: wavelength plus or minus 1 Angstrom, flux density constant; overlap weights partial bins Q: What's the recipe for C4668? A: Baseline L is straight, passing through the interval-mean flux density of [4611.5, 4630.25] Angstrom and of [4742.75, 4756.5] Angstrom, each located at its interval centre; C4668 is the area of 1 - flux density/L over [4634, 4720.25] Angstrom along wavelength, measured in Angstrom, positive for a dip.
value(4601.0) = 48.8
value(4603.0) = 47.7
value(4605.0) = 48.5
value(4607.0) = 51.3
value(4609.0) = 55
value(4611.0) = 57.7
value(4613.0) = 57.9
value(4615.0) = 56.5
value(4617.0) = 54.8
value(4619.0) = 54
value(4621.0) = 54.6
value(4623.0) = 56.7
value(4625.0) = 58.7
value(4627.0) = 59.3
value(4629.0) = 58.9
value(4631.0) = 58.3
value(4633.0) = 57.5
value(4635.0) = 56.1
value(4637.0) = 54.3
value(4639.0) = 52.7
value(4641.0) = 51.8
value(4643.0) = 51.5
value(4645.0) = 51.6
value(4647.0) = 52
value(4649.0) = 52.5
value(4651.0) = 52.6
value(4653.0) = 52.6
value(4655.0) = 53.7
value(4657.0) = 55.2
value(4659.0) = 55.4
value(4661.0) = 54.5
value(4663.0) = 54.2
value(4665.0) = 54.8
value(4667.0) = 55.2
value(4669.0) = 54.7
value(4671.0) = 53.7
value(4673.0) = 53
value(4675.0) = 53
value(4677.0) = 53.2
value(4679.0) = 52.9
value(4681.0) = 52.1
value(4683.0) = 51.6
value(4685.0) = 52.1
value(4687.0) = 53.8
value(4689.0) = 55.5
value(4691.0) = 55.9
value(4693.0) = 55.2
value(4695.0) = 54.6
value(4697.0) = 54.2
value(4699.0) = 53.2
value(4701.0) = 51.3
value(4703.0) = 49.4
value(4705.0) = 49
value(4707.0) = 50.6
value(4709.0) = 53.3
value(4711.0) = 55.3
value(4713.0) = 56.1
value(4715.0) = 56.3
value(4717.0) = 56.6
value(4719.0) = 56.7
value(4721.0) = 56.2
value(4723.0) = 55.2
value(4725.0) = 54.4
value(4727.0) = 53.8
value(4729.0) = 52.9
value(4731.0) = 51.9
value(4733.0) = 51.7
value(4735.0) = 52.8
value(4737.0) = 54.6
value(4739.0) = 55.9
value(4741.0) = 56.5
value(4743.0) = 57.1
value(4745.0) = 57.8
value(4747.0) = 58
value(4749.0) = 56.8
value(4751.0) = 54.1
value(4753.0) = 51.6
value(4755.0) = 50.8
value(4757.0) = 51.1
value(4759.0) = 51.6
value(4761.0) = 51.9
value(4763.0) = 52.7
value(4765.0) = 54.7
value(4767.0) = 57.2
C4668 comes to 3.73 Angstrom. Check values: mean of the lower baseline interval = 56.9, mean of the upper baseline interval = 54.9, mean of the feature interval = 53.6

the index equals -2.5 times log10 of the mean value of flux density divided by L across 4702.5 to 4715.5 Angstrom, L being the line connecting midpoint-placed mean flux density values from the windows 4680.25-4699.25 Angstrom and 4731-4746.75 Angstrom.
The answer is 0.03 mag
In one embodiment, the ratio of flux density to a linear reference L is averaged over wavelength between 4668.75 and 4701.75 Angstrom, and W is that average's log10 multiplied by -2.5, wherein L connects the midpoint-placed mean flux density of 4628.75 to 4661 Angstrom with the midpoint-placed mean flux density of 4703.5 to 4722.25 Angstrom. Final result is 0.01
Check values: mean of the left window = 54.1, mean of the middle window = 53.5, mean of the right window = 54.3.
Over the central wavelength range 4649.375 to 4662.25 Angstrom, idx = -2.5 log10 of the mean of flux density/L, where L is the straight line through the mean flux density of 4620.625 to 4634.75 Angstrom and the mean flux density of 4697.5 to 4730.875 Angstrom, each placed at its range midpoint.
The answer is 0.05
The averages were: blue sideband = 57.8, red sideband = 53.7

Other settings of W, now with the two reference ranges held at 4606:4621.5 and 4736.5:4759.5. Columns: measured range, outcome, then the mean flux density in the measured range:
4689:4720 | 0.02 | 53.9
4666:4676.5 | 0.02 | 53.9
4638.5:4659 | 0.05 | 52.8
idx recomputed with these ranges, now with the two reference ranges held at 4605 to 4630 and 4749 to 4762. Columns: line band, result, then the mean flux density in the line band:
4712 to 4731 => -0.04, 55.2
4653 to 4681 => 0.01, 54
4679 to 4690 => 0.02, 53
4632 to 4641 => 0.01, 54.8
